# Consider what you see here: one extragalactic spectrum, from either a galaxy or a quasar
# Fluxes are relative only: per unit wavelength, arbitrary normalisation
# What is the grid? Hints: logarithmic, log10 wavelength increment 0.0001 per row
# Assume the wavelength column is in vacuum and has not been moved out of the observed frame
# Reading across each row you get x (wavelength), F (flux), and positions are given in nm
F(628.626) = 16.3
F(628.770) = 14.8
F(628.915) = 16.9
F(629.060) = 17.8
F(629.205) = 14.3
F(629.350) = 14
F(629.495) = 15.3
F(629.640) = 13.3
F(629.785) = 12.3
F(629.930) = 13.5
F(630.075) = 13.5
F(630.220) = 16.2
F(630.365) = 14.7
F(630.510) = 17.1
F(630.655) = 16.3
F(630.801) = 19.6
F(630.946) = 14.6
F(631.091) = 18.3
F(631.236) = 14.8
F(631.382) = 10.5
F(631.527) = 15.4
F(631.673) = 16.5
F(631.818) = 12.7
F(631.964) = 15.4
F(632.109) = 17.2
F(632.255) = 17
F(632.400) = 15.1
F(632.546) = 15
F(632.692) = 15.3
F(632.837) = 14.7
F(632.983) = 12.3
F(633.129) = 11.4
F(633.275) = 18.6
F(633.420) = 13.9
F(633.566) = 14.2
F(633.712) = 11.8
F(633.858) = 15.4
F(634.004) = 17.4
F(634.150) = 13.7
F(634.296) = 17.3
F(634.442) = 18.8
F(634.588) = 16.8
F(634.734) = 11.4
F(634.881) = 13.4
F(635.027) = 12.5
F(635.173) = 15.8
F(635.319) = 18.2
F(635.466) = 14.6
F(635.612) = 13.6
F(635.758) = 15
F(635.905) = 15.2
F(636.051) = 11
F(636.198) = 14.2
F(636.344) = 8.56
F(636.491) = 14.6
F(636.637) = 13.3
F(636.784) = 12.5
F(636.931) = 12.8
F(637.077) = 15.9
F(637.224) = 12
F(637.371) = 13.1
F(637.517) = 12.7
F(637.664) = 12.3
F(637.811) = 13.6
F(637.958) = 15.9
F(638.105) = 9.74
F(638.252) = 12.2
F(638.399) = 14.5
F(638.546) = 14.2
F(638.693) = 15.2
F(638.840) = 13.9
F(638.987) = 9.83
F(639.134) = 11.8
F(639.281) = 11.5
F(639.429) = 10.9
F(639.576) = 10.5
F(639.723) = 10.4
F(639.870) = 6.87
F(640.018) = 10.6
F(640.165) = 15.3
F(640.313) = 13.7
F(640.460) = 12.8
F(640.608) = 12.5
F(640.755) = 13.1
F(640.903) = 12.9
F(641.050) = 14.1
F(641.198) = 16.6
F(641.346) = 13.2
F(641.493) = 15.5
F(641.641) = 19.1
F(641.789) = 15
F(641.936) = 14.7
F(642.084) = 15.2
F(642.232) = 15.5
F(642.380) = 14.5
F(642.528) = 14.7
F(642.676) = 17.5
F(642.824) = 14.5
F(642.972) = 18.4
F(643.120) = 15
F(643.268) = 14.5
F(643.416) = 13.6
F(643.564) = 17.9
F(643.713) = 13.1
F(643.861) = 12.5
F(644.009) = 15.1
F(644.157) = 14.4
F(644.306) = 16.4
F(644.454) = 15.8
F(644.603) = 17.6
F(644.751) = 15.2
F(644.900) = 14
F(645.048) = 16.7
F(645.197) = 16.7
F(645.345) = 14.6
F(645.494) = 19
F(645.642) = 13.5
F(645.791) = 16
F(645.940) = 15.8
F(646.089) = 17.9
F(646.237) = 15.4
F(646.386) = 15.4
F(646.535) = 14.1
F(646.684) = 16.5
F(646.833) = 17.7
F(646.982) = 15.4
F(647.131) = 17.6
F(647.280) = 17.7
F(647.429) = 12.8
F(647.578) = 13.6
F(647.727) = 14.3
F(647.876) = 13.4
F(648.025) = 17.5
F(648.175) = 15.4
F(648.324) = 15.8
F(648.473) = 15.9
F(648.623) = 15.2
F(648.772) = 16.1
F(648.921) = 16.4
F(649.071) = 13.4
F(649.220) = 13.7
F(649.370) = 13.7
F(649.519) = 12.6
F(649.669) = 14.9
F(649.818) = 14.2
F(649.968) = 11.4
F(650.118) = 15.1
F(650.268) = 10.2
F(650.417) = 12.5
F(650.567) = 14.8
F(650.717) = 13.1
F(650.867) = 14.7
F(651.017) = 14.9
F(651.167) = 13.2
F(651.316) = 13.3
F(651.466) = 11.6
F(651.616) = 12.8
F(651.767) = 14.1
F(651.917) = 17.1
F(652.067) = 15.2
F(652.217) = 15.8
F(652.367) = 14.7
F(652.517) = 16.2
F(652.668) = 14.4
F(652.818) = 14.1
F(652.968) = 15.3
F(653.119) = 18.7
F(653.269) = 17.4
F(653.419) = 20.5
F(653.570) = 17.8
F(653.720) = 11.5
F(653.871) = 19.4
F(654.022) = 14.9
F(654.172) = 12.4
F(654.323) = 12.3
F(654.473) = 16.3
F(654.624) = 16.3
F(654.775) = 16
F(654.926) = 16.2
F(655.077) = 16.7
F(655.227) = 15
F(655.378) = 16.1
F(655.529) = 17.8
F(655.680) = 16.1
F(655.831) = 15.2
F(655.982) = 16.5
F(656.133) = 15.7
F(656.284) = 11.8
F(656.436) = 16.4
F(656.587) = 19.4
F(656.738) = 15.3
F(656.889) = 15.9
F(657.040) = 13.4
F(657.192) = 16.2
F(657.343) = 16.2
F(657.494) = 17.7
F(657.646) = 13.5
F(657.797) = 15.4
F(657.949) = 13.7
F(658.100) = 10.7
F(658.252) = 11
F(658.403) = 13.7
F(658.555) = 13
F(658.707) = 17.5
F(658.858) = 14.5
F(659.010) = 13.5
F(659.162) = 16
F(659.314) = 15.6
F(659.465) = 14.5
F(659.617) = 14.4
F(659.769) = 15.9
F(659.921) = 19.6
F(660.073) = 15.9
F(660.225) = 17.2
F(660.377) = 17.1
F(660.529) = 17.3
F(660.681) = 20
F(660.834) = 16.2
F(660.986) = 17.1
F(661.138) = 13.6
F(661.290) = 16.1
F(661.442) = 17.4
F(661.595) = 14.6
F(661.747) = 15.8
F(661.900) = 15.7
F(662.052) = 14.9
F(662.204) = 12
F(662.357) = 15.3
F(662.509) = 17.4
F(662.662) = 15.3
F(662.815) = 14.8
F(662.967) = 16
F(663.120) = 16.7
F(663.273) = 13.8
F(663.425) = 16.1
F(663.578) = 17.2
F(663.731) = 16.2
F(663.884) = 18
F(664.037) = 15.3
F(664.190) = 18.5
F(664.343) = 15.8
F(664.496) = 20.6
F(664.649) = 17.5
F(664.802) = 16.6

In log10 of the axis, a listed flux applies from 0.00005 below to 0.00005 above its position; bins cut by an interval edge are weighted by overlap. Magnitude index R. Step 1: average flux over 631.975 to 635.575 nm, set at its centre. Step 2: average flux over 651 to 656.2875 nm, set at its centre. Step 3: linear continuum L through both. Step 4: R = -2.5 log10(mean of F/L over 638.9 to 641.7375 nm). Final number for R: 0.193 mag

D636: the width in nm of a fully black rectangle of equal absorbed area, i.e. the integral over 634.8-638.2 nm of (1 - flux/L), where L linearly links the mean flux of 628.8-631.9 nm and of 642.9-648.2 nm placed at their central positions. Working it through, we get 0.40 nm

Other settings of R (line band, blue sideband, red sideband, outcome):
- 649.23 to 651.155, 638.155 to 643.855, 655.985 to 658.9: 0.068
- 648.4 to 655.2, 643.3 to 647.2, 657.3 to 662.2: 0.052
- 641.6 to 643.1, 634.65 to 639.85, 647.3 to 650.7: -0.168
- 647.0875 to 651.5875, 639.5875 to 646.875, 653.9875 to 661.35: 0.064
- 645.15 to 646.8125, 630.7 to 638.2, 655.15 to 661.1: -0.068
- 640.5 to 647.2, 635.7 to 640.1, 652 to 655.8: -0.124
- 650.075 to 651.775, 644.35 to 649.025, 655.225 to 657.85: 0.185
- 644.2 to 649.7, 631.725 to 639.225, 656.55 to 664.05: -0.053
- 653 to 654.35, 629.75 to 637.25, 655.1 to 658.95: -0.080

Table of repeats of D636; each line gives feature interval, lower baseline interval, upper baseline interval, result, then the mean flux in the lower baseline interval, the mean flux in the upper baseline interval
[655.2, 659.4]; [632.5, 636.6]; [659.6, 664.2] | 0.20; 14.4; 16.2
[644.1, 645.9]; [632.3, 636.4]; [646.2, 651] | -0.15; 14.5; 14.7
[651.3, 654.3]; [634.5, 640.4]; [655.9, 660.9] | -0.11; 13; 15.5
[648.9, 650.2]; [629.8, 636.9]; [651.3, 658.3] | 0.12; 14.7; 15.4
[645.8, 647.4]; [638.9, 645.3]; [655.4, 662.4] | -0.19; 14.2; 15.5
